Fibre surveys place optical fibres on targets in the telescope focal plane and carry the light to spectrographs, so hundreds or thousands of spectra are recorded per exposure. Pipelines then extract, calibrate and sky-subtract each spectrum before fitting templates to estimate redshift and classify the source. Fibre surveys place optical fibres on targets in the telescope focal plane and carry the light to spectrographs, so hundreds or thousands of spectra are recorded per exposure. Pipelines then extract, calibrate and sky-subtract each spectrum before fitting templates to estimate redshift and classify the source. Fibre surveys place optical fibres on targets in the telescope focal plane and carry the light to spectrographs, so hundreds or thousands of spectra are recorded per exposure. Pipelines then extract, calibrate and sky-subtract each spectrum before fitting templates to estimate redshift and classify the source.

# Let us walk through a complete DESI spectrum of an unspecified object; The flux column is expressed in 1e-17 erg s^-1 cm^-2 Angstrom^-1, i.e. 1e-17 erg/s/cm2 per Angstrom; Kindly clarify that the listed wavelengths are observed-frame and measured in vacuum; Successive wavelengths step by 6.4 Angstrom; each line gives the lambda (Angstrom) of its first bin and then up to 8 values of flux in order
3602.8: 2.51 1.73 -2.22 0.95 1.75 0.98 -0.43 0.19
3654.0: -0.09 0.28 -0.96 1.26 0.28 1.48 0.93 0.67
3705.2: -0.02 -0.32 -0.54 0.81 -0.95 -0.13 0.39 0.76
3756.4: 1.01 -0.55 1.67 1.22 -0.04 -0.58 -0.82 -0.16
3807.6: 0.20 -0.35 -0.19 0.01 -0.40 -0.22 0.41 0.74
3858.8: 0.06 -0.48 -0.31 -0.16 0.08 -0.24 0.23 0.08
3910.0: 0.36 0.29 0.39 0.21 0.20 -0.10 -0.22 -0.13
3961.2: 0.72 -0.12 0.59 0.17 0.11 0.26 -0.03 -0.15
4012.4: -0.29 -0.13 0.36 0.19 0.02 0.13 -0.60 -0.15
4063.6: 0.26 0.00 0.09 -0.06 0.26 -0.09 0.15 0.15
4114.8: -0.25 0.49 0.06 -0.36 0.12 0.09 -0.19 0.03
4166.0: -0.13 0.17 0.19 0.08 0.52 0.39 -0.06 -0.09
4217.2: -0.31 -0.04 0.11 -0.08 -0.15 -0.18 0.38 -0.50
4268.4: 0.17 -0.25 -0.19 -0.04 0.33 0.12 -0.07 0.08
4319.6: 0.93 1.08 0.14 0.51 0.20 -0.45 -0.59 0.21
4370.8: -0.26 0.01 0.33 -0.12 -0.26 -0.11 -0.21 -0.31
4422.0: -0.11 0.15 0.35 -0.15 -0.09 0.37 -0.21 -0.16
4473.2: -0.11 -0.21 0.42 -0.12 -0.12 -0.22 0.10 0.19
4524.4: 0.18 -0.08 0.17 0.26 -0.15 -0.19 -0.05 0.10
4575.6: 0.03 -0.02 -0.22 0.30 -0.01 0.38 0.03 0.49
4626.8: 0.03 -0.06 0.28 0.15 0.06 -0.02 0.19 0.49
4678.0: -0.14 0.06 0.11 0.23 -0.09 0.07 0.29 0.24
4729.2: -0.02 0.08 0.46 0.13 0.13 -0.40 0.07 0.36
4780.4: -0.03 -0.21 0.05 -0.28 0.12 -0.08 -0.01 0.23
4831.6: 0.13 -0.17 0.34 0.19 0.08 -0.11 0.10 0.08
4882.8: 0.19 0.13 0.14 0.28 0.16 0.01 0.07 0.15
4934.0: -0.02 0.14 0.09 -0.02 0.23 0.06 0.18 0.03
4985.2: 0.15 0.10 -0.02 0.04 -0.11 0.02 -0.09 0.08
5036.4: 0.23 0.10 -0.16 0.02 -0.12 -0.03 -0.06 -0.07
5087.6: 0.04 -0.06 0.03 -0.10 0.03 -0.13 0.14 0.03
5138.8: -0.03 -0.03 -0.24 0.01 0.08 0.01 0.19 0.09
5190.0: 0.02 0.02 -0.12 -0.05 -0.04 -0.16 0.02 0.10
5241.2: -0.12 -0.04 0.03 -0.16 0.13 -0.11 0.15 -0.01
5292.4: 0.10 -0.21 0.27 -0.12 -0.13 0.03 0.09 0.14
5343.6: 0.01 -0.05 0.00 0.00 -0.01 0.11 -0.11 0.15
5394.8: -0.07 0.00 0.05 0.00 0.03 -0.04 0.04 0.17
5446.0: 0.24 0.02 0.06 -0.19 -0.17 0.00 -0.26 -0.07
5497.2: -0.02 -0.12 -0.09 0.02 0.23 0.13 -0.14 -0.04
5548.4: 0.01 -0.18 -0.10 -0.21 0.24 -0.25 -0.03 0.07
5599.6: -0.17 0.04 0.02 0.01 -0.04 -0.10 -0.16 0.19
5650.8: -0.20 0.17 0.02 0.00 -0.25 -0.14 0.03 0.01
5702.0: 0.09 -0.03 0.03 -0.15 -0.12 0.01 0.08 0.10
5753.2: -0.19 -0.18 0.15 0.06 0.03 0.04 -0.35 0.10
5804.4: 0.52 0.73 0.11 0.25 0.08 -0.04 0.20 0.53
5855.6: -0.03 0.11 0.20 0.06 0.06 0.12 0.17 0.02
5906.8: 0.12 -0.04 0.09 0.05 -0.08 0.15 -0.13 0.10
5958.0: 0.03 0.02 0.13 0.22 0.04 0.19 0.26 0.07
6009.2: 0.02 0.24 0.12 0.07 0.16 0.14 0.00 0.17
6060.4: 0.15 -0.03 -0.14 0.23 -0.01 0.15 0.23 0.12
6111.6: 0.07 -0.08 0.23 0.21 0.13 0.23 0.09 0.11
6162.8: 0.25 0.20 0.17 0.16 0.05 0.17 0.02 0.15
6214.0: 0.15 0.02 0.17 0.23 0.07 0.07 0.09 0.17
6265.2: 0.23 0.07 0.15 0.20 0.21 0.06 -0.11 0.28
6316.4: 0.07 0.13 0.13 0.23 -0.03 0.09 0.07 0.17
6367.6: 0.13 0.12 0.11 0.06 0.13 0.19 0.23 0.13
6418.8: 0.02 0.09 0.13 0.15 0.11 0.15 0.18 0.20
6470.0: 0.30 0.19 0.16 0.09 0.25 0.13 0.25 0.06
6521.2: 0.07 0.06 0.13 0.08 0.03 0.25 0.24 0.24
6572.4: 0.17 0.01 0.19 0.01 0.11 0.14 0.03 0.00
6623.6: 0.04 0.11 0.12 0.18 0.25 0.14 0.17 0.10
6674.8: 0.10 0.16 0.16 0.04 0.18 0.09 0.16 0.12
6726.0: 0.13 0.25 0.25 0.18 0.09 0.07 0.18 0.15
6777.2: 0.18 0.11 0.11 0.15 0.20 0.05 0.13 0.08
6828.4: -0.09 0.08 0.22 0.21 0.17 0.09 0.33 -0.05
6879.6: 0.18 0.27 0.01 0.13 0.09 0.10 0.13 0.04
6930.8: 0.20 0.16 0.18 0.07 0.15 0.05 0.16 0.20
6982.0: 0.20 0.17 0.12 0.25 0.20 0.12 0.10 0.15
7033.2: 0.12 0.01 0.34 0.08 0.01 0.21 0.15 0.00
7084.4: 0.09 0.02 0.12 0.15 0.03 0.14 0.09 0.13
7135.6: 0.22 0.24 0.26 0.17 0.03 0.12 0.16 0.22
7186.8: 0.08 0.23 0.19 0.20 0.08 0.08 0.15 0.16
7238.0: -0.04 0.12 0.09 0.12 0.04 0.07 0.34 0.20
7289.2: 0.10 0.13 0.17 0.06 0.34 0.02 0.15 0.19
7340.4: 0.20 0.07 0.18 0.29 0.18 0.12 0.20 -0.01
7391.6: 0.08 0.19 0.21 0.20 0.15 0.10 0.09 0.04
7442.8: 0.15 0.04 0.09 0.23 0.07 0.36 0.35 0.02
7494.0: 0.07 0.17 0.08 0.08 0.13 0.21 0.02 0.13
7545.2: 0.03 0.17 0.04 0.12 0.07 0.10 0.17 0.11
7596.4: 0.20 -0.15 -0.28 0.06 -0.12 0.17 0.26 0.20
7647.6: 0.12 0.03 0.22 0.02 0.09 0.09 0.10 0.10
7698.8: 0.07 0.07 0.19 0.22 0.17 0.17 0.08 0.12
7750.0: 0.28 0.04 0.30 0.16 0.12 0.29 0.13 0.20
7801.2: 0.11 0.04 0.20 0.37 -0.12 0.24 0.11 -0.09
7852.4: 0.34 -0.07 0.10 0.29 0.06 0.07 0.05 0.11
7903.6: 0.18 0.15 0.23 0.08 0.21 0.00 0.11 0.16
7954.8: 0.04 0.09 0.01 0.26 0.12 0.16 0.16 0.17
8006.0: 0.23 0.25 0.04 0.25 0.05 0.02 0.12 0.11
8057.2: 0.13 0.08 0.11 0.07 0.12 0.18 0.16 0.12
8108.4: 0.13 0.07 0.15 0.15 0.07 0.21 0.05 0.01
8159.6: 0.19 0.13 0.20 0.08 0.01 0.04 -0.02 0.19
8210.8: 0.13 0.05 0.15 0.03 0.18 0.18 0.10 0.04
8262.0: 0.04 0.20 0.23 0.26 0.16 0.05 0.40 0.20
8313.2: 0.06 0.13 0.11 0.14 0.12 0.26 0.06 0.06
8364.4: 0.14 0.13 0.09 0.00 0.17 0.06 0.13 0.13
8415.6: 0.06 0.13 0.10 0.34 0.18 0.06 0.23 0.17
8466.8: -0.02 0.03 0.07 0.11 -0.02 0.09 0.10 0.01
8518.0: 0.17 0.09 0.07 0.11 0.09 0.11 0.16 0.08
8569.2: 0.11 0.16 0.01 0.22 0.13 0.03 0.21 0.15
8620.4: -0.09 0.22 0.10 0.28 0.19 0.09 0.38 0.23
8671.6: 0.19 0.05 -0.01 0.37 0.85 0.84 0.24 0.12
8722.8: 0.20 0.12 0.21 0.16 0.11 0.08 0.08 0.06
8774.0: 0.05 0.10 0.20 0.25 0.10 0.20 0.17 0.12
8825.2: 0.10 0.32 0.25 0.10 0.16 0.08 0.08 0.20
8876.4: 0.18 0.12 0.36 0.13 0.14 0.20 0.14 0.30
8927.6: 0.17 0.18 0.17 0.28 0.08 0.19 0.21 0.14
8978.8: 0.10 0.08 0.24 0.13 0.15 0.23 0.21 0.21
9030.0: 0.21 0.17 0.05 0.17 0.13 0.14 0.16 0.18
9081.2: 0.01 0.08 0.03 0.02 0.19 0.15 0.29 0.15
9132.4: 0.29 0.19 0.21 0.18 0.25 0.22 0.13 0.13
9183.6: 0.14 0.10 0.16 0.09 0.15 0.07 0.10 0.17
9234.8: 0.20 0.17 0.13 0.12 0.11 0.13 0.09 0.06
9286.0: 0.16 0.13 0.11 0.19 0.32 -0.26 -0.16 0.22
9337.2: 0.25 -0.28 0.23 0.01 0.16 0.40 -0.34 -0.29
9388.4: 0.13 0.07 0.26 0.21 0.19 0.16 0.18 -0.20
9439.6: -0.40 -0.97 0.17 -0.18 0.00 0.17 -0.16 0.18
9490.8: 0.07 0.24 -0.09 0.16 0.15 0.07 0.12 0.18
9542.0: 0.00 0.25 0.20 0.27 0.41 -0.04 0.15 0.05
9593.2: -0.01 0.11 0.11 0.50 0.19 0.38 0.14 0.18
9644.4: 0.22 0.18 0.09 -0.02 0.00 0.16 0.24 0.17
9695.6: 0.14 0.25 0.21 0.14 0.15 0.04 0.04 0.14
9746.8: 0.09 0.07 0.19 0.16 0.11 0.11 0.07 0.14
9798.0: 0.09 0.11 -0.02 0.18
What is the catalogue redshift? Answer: 1.333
